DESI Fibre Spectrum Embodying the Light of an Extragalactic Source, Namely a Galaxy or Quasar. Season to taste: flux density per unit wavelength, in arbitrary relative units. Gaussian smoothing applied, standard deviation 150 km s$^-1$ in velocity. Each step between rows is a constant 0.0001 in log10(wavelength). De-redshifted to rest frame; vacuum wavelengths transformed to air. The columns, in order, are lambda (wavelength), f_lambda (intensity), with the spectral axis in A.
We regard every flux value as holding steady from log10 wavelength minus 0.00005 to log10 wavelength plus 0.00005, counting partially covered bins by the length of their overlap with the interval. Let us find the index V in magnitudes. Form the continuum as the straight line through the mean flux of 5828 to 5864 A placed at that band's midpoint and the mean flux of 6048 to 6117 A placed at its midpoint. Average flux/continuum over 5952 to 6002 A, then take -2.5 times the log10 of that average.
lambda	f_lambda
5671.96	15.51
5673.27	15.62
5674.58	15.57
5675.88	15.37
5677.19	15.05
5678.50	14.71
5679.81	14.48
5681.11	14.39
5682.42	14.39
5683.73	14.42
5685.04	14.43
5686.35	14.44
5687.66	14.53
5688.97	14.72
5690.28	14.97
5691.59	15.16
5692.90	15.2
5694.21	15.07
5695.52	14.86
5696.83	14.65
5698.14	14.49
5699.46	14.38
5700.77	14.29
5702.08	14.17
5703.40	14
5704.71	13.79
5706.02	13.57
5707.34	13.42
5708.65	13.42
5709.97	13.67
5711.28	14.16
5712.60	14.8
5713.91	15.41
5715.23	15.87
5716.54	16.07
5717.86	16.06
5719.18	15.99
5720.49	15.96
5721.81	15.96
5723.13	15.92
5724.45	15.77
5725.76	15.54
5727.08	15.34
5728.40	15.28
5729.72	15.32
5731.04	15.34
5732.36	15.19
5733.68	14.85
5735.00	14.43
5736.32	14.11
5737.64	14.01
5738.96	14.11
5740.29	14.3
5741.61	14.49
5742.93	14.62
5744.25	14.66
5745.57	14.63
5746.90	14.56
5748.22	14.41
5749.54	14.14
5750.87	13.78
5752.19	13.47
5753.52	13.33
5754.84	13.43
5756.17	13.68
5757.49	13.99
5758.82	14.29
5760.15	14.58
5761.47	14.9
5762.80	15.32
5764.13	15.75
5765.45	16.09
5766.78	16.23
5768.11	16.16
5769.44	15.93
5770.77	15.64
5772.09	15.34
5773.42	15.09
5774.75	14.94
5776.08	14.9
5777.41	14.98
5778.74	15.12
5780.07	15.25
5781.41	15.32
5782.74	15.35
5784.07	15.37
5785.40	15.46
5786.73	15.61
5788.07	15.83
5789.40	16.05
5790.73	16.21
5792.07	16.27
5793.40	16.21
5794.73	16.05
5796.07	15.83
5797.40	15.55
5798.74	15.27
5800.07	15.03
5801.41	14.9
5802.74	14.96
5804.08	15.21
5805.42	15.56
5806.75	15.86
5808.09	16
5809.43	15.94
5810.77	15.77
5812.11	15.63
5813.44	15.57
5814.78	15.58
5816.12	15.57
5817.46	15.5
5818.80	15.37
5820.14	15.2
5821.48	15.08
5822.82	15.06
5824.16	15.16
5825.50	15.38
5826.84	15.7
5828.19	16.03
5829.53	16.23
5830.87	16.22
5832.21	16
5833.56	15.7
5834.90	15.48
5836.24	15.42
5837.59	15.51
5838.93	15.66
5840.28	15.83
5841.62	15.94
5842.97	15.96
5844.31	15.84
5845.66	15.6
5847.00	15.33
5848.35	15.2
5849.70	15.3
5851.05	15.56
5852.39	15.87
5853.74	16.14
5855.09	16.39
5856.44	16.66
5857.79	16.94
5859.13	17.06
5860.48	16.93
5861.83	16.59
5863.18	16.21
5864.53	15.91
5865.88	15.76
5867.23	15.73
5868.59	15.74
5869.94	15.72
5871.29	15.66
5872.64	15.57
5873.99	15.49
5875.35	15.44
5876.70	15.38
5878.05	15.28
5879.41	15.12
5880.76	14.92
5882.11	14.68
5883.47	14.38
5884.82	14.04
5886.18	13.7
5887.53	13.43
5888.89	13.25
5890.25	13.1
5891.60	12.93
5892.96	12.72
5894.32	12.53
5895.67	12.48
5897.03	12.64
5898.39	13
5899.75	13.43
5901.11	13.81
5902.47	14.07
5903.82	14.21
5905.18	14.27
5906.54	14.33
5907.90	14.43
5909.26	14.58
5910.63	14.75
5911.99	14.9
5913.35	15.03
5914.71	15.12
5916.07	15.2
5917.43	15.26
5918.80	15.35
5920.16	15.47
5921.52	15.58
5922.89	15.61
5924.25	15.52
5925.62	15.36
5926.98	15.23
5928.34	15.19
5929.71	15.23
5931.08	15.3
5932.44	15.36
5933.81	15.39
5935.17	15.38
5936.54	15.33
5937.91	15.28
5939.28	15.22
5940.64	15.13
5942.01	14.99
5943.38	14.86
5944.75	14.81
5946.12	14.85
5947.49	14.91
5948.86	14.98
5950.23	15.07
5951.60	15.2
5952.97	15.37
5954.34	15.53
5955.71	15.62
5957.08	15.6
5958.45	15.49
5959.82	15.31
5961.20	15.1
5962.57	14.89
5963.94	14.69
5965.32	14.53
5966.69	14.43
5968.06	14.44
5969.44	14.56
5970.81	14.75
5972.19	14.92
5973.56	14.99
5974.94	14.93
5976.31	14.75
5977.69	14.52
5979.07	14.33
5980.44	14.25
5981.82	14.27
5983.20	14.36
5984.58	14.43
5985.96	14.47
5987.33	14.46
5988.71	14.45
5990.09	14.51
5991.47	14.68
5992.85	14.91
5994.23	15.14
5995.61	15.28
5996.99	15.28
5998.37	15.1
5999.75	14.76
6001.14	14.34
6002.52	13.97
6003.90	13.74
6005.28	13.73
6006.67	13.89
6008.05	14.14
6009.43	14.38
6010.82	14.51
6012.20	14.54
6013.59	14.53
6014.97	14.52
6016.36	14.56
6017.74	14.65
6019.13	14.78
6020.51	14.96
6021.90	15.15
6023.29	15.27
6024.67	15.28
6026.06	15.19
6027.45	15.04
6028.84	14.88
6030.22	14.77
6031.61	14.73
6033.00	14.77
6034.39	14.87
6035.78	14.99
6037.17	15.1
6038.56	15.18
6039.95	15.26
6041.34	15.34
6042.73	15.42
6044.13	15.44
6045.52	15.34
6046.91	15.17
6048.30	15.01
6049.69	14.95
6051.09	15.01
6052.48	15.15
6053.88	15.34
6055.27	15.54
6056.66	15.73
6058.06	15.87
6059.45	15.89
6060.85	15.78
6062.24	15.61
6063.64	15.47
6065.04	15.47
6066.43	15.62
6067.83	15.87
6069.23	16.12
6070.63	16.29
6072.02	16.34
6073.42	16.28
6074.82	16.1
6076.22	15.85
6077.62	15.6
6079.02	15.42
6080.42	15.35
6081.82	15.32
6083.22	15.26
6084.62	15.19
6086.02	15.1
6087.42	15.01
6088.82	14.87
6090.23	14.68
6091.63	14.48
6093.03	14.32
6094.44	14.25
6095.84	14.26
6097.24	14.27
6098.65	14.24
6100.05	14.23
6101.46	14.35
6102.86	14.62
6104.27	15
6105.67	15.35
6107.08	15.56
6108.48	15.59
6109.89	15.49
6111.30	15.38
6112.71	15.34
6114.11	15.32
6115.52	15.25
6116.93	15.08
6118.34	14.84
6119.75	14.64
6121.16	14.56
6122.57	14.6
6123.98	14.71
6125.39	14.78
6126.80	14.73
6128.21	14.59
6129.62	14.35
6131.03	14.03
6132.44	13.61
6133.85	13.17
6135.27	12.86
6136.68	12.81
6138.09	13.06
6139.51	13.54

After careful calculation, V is 0.06 mag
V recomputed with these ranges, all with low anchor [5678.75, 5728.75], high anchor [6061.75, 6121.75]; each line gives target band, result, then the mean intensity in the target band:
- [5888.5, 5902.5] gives 0.153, 13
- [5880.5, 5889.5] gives 0.072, 14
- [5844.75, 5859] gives -0.069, 15.9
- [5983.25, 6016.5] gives 0.043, 14.5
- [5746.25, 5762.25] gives 0.061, 14.1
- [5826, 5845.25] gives -0.061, 15.8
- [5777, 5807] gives -0.045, 15.5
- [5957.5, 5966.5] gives 0.006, 15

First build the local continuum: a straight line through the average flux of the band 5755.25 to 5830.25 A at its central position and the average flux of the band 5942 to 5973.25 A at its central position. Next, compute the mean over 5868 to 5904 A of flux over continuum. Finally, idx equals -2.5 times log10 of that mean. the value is 0.075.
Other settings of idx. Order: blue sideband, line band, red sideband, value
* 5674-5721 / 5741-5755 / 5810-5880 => 0.07 mag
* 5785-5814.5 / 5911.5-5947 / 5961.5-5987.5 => -0.03 mag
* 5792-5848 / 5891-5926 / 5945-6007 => 0.06 mag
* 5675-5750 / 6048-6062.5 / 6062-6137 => -0.04 mag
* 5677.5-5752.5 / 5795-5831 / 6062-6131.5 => -0.05 mag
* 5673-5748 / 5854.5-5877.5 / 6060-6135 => -0.08 mag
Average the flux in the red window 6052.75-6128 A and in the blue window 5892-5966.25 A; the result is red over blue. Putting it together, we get 1.0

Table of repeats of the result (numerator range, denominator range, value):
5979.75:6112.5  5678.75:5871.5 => 0.98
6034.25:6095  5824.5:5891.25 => 0.99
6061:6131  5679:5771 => 1.02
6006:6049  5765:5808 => 0.96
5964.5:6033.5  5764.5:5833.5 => 0.94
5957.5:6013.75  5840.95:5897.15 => 0.96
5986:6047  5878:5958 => 1.01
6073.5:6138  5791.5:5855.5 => 0.94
